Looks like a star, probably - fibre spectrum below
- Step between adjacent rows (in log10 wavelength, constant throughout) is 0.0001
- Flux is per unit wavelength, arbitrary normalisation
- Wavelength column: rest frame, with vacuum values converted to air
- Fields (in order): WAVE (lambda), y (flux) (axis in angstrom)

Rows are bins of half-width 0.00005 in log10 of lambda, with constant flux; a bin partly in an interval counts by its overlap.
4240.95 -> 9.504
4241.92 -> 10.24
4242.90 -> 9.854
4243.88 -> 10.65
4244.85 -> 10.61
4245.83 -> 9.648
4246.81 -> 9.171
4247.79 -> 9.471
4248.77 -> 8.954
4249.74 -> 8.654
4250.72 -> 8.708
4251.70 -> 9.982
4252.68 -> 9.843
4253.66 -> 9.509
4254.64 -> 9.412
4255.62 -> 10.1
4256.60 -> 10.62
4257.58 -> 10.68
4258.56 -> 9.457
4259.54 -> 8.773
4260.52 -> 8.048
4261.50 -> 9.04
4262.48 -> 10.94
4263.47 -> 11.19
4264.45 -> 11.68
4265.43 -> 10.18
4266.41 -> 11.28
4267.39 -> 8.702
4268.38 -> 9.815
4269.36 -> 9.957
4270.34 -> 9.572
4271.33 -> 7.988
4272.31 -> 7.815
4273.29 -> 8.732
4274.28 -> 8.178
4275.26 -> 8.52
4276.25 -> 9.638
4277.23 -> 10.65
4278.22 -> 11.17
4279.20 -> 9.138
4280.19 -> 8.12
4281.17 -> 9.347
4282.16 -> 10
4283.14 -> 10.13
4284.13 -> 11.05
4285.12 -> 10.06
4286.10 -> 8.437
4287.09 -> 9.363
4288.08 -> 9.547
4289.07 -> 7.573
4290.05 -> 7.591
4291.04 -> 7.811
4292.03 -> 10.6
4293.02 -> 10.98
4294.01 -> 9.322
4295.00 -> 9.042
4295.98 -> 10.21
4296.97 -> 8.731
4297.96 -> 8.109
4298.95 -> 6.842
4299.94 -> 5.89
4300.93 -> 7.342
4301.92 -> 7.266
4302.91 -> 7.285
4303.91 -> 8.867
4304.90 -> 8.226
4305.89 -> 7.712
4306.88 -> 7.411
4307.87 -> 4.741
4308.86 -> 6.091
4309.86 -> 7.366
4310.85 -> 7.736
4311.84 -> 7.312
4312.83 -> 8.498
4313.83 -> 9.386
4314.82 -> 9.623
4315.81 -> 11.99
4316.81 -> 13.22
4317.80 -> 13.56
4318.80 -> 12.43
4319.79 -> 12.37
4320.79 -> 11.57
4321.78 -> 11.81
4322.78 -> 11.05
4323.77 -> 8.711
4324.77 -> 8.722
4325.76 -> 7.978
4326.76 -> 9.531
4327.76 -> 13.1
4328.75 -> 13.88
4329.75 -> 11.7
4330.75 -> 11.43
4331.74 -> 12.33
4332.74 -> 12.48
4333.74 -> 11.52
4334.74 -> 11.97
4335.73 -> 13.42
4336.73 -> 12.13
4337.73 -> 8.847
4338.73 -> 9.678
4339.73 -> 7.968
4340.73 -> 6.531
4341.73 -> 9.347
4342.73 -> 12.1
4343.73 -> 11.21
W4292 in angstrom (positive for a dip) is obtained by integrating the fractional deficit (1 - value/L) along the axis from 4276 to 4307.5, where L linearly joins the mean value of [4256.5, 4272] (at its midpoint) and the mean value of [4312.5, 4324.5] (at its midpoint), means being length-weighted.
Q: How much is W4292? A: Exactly 5.0 angstrom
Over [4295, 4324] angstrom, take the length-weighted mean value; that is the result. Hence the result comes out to 9.02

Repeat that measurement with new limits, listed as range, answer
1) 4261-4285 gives 9.7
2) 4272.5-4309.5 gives 8.63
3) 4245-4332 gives 9.48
